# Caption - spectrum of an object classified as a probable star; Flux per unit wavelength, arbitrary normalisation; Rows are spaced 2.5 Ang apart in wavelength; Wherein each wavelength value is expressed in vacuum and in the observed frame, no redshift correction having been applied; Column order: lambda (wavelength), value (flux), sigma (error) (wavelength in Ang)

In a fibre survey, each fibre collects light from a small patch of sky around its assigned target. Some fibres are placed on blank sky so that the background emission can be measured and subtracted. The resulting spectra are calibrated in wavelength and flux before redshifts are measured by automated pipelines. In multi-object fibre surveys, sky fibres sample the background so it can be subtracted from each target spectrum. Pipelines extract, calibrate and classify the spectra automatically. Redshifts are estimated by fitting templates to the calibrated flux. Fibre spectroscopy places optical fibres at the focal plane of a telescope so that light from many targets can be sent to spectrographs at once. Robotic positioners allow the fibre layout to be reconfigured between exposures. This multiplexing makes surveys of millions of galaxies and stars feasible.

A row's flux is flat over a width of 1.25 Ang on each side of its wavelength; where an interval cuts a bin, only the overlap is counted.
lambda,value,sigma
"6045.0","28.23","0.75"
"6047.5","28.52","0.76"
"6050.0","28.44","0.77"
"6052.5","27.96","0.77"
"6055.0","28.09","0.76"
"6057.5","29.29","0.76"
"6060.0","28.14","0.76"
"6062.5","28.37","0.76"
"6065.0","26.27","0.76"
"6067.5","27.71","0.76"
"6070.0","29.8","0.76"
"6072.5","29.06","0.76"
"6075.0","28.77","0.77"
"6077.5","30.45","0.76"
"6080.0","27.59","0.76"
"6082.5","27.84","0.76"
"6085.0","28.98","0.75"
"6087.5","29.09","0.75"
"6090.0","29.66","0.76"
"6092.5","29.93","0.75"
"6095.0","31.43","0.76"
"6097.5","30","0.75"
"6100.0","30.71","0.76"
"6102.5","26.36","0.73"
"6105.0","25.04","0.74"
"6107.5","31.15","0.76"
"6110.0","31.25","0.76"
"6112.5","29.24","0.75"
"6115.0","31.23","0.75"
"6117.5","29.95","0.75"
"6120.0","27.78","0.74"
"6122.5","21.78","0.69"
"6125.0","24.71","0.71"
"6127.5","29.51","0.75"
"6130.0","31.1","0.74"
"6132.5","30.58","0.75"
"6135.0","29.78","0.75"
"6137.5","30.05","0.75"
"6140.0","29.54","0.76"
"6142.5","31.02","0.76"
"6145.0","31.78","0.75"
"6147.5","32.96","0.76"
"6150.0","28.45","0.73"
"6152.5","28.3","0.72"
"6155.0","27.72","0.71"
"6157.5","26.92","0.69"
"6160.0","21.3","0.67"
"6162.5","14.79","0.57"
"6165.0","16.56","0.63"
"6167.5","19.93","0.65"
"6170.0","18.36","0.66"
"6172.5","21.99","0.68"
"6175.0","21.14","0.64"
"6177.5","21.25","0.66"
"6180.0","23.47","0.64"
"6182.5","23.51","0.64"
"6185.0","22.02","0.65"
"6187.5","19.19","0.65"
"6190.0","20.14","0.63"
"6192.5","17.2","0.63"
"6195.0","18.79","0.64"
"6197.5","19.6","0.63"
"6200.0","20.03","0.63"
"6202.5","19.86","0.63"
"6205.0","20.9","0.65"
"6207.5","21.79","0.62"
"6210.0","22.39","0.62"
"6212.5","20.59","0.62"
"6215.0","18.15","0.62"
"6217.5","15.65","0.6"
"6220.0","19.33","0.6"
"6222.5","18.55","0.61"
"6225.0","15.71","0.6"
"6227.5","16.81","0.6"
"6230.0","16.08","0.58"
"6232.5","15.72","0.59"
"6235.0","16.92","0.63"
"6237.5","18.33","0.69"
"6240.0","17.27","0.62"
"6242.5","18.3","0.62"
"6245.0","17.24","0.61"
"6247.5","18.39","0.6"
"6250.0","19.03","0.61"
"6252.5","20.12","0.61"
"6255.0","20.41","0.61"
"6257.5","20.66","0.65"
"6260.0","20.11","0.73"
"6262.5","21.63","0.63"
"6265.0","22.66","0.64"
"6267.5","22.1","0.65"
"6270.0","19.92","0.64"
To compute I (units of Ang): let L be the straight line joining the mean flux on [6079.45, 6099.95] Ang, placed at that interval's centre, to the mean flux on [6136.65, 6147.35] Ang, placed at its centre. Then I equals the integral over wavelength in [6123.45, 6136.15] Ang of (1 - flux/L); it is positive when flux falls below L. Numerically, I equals 0.7 Ang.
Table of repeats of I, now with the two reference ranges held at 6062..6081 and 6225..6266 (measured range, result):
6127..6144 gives -3.7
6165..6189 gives 1.6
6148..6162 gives -1.4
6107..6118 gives -1.8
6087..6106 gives -1.4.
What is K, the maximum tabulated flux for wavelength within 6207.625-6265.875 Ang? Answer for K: 22.66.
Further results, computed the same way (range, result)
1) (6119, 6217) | 32.96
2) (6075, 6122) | 31.43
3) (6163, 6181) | 23.47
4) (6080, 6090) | 29.66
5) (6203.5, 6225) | 22.39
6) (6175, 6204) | 23.51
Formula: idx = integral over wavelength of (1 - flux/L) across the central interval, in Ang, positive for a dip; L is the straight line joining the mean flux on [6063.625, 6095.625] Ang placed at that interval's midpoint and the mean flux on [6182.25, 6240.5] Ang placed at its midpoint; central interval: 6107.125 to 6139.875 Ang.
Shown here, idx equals -4.5 Ang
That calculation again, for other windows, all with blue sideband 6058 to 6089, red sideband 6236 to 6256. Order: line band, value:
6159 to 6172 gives 2.7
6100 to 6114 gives -1.2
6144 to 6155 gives -2.7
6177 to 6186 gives -0.2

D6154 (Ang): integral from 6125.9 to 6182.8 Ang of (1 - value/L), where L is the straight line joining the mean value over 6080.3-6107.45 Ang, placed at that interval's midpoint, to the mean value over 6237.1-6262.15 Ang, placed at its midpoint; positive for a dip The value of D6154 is -1.0 Ang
